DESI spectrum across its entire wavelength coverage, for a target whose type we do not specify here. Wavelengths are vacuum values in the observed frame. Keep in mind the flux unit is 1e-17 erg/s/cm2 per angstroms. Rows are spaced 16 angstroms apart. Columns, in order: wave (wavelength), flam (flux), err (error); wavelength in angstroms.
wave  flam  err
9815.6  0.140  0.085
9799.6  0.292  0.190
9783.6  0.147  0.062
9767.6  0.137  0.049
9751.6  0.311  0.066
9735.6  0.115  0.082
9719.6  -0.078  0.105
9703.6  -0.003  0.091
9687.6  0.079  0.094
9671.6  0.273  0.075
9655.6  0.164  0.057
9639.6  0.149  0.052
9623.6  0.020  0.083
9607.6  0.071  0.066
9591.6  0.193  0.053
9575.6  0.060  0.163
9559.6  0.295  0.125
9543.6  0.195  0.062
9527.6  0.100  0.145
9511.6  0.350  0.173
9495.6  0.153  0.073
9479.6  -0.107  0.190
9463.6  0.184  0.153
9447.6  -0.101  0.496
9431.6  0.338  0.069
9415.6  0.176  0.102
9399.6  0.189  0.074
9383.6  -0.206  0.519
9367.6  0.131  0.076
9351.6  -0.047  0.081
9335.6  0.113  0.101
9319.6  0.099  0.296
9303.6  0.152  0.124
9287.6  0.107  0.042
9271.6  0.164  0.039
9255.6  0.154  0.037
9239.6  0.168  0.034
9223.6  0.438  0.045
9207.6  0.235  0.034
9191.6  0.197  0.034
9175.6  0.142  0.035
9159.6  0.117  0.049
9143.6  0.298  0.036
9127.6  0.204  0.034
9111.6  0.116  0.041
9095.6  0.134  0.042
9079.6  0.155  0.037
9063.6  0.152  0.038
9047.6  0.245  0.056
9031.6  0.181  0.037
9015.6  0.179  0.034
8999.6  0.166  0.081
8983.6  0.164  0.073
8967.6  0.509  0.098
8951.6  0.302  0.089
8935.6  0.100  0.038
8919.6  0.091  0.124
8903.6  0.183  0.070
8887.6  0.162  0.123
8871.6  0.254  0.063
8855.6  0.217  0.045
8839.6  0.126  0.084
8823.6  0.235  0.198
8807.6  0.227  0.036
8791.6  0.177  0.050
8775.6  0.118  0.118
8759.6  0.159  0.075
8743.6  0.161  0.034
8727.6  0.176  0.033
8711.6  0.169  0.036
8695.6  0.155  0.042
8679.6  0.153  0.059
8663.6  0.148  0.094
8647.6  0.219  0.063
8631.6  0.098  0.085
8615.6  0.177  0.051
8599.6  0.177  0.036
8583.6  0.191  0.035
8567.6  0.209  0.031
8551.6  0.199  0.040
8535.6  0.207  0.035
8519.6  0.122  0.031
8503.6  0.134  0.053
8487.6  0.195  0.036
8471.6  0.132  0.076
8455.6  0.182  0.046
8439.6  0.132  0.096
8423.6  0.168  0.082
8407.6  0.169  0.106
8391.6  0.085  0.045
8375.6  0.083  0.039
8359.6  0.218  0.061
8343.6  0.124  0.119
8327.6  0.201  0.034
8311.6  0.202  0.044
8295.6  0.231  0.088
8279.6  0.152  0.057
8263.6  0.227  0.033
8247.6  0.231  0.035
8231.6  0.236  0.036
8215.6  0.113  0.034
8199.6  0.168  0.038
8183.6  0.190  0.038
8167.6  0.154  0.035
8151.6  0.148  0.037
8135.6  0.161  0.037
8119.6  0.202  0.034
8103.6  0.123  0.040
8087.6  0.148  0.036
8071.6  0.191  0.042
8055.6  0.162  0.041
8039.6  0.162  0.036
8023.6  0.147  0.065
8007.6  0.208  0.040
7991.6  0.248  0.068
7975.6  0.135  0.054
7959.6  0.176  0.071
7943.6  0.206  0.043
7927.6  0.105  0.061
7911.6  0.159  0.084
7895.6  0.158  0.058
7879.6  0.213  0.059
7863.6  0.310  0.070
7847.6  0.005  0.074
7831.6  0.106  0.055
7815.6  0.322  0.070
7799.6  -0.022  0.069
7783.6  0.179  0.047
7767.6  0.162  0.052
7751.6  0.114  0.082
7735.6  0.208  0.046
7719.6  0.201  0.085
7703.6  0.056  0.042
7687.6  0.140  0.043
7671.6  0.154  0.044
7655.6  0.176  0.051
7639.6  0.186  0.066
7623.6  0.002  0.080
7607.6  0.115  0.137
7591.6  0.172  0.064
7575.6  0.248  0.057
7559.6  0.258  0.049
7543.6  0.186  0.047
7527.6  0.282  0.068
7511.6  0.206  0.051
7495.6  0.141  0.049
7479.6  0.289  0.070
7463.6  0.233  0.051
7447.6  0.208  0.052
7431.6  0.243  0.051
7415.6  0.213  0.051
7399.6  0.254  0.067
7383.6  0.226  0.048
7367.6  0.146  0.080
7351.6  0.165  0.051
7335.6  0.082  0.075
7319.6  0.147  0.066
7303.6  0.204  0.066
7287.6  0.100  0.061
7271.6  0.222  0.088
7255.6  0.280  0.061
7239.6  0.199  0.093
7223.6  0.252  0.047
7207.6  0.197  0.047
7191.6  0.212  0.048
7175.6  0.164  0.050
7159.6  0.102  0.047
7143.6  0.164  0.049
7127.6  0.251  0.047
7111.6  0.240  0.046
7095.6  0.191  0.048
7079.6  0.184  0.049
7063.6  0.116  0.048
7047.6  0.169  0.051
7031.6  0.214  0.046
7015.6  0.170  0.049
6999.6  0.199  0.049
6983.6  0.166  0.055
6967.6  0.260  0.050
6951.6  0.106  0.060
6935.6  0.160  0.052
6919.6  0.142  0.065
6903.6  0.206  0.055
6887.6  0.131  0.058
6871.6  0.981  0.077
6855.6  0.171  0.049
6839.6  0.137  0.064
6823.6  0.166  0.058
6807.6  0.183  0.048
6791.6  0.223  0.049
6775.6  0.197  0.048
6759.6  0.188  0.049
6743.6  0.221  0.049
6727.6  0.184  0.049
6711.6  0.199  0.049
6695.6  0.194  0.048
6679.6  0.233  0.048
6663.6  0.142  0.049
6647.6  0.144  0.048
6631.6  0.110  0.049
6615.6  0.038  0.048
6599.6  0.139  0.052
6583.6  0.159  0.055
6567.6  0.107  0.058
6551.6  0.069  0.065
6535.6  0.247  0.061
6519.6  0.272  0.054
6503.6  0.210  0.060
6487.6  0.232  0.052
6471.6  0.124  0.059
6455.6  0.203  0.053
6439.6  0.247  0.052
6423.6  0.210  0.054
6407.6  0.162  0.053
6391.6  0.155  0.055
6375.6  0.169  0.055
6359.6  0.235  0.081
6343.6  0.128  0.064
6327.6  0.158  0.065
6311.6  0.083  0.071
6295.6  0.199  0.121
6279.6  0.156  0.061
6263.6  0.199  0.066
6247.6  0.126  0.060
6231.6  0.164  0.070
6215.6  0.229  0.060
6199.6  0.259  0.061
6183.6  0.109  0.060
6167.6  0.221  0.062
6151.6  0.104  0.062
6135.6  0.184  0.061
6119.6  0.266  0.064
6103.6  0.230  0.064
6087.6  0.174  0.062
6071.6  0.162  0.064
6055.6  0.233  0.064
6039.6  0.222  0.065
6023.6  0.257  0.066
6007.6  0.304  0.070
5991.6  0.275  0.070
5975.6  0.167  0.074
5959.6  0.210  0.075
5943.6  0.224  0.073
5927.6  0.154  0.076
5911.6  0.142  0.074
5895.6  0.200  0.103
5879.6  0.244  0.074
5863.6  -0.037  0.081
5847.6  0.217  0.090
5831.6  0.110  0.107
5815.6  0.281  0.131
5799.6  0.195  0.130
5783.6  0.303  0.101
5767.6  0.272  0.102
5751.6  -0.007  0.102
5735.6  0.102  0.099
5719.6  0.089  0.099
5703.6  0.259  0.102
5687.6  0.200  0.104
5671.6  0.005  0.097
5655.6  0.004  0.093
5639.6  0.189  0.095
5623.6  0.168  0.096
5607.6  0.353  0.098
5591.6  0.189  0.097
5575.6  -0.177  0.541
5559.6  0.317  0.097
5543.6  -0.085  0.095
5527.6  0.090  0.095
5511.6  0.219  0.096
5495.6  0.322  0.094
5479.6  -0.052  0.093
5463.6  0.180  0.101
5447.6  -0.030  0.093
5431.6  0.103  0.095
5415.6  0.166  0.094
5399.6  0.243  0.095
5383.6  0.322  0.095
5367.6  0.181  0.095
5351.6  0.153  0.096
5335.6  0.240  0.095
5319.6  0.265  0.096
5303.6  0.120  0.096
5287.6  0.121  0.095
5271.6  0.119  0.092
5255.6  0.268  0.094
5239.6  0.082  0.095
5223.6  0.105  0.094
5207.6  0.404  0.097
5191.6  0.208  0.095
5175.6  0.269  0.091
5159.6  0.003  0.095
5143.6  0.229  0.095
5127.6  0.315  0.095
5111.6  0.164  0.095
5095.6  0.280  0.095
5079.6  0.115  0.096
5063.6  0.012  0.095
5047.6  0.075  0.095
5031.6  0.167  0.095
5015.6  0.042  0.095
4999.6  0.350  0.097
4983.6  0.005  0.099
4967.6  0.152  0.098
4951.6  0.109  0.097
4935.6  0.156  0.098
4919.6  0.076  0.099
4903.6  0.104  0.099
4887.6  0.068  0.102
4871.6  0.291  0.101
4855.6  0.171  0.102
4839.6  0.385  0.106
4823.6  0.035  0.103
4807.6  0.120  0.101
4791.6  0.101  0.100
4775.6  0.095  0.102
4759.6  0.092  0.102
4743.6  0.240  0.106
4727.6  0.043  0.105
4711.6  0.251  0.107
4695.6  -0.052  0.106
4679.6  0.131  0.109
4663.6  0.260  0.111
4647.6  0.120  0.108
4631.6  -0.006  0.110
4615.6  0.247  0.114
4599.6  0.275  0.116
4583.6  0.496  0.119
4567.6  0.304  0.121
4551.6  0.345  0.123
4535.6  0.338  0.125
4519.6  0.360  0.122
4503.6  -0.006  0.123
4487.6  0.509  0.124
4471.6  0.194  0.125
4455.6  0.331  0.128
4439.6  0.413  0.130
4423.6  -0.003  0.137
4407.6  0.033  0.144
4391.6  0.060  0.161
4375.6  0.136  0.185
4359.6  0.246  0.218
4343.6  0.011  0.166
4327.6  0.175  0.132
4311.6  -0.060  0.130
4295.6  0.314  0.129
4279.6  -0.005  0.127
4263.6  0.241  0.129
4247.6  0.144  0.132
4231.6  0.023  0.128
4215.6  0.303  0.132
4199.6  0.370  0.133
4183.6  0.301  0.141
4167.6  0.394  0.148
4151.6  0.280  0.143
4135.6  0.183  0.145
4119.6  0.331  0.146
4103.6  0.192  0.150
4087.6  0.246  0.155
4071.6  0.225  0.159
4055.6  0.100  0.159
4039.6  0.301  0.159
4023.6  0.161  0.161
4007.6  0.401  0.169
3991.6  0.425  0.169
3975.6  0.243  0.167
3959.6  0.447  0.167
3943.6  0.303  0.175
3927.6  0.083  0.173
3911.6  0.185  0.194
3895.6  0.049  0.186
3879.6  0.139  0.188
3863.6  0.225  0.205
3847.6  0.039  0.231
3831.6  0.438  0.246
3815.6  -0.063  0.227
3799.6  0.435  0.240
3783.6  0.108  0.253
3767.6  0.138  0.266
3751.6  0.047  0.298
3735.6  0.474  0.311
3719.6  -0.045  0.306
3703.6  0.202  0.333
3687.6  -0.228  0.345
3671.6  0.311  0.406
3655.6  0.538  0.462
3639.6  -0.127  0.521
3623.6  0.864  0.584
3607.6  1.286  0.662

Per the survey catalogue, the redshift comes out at 0.843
